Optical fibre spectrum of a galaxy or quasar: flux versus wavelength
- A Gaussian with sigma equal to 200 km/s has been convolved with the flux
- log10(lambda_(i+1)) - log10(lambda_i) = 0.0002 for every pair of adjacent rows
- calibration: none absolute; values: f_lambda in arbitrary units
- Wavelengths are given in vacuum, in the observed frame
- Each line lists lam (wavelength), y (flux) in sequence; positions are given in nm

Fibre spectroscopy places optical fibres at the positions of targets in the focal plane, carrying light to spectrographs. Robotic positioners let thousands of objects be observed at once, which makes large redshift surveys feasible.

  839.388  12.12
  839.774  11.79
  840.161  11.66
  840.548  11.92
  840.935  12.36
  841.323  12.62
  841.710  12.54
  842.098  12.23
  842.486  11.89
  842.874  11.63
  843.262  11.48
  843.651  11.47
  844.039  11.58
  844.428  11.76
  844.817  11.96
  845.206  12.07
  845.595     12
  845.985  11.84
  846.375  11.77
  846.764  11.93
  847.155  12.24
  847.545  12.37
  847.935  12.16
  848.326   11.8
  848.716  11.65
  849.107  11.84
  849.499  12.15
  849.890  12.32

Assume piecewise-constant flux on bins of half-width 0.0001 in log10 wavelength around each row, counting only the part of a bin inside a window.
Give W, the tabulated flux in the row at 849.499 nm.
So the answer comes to 12.15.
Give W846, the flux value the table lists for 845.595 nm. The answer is 12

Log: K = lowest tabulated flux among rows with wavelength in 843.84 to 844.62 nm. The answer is 11.58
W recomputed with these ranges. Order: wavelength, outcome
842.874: 11.63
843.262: 11.48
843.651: 11.47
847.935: 12.16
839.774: 11.79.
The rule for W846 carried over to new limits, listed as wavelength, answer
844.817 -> 11.96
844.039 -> 11.58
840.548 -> 11.92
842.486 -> 11.89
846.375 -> 11.77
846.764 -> 11.93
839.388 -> 12.12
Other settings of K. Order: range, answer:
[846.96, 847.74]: 12.24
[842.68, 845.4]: 11.47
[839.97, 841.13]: 11.66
